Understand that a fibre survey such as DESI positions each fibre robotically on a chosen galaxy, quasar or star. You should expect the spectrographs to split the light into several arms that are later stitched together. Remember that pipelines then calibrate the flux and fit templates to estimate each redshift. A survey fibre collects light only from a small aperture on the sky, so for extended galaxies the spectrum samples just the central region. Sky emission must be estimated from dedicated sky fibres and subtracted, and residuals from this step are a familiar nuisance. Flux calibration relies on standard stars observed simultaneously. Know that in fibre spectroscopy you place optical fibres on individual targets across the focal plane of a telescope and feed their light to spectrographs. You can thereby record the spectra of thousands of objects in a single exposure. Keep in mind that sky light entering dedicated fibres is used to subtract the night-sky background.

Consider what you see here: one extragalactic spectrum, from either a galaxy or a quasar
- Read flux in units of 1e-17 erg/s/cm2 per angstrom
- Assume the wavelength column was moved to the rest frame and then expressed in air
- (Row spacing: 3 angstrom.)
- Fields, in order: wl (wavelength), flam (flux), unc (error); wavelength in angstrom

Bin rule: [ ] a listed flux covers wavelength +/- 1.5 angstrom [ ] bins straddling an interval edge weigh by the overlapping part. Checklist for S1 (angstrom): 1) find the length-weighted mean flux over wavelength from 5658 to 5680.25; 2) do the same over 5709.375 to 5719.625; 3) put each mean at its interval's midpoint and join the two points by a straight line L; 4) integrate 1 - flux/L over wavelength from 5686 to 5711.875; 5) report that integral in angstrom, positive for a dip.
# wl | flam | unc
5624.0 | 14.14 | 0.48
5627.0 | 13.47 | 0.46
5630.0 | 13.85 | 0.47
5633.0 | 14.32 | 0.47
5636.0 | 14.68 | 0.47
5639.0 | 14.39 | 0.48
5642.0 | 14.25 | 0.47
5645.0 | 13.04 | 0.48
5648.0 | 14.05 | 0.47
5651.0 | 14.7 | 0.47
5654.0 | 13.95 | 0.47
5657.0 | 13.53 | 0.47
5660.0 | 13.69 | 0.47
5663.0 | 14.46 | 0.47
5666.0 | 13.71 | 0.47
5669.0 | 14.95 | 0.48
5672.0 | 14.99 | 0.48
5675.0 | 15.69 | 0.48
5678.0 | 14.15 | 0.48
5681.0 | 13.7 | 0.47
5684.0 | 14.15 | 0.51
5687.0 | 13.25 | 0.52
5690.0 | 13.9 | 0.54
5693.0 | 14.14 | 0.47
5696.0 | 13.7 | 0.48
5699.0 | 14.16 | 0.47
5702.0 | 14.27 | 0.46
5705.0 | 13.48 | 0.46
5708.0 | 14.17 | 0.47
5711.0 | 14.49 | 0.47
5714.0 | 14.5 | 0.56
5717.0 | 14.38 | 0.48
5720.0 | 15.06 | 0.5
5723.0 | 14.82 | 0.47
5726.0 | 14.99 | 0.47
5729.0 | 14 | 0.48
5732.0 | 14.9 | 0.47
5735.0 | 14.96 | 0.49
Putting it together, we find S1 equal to 0.98 angstrom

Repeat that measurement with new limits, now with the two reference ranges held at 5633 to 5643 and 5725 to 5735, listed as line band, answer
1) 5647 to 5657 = 0.2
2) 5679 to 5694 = 0.7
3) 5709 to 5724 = 0.0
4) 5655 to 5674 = 0.3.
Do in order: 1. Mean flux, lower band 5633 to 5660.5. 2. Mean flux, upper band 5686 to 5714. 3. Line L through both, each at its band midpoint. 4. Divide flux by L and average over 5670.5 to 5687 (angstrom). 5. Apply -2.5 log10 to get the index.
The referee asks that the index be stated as -0.03 mag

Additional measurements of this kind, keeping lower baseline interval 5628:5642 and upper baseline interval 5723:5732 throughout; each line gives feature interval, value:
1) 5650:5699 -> 0.020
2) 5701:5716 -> 0.027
